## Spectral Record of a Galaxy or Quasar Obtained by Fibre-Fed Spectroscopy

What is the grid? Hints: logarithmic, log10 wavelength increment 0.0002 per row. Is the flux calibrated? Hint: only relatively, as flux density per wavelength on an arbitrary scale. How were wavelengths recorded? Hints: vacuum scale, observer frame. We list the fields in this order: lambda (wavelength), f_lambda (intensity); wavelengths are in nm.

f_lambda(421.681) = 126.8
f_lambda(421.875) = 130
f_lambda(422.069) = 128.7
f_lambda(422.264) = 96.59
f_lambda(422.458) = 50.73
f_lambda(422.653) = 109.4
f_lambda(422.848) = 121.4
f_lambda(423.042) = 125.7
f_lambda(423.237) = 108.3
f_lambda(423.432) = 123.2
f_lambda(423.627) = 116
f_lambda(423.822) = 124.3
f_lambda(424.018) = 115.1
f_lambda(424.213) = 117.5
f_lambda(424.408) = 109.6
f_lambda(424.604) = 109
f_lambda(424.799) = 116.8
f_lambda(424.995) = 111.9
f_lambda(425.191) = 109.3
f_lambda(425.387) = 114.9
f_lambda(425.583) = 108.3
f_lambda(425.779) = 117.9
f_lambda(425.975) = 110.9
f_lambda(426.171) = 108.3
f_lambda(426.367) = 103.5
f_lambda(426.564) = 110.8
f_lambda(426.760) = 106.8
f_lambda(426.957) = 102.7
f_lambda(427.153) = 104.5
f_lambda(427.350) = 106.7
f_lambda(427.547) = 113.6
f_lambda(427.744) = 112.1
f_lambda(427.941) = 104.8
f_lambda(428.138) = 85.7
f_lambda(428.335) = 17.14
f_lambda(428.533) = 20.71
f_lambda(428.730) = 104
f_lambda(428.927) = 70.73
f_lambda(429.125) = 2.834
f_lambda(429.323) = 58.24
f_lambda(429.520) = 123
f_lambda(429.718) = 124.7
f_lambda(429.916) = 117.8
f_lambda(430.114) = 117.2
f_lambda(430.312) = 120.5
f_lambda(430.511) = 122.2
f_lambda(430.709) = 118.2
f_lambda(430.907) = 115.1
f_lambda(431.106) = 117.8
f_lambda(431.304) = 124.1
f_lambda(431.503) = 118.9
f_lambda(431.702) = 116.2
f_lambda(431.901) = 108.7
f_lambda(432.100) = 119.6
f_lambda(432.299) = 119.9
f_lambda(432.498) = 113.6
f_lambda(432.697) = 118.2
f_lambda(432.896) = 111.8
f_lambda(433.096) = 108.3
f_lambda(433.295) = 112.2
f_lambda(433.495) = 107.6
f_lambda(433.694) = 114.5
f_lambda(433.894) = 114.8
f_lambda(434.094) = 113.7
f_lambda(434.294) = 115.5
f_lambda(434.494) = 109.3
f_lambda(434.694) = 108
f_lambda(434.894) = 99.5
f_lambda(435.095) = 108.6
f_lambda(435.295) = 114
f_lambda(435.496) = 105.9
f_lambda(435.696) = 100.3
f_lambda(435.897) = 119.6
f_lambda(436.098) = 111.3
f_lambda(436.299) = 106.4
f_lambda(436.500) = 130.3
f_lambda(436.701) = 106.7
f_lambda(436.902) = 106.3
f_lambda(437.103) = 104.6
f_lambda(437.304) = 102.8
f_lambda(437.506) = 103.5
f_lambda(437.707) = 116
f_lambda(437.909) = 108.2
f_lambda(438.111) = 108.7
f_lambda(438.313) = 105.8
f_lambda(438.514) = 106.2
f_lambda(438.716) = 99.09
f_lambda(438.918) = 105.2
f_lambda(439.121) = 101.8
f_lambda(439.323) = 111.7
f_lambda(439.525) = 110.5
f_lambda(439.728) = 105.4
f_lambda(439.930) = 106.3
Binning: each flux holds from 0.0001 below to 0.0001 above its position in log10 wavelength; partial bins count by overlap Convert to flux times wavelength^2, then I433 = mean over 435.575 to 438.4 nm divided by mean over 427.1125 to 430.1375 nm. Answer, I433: 1.3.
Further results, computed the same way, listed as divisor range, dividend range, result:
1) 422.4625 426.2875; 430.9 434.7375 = 1.05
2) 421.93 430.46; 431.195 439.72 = 1.13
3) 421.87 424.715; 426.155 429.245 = 0.78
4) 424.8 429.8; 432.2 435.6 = 1.22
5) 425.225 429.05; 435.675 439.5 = 1.19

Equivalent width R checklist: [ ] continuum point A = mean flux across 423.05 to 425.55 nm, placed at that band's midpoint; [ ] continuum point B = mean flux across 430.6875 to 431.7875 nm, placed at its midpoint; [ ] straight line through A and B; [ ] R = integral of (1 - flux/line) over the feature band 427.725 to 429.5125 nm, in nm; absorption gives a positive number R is 0.80 nm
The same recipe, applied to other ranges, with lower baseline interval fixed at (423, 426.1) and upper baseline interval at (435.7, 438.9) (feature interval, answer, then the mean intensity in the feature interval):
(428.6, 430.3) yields 0.336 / 90.2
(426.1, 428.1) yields 0.119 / 107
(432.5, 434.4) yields -0.043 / 113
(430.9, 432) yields -0.055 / 117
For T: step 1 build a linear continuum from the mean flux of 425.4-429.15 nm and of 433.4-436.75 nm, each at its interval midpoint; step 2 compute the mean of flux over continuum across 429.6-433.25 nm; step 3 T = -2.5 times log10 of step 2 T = -0.15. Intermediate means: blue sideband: 92.3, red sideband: 111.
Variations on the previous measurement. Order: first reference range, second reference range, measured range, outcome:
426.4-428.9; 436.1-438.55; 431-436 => -0.11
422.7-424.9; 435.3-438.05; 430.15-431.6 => -0.06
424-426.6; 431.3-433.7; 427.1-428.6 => 0.32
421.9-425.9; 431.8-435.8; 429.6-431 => -0.07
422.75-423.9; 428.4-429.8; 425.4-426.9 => -0.15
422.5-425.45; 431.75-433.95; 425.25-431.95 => 0.13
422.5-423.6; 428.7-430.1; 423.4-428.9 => -0.02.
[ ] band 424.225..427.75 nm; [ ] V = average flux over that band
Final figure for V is 110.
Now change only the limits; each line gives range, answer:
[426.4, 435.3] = 104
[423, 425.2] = 116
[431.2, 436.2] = 113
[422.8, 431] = 103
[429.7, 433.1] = 117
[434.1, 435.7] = 108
